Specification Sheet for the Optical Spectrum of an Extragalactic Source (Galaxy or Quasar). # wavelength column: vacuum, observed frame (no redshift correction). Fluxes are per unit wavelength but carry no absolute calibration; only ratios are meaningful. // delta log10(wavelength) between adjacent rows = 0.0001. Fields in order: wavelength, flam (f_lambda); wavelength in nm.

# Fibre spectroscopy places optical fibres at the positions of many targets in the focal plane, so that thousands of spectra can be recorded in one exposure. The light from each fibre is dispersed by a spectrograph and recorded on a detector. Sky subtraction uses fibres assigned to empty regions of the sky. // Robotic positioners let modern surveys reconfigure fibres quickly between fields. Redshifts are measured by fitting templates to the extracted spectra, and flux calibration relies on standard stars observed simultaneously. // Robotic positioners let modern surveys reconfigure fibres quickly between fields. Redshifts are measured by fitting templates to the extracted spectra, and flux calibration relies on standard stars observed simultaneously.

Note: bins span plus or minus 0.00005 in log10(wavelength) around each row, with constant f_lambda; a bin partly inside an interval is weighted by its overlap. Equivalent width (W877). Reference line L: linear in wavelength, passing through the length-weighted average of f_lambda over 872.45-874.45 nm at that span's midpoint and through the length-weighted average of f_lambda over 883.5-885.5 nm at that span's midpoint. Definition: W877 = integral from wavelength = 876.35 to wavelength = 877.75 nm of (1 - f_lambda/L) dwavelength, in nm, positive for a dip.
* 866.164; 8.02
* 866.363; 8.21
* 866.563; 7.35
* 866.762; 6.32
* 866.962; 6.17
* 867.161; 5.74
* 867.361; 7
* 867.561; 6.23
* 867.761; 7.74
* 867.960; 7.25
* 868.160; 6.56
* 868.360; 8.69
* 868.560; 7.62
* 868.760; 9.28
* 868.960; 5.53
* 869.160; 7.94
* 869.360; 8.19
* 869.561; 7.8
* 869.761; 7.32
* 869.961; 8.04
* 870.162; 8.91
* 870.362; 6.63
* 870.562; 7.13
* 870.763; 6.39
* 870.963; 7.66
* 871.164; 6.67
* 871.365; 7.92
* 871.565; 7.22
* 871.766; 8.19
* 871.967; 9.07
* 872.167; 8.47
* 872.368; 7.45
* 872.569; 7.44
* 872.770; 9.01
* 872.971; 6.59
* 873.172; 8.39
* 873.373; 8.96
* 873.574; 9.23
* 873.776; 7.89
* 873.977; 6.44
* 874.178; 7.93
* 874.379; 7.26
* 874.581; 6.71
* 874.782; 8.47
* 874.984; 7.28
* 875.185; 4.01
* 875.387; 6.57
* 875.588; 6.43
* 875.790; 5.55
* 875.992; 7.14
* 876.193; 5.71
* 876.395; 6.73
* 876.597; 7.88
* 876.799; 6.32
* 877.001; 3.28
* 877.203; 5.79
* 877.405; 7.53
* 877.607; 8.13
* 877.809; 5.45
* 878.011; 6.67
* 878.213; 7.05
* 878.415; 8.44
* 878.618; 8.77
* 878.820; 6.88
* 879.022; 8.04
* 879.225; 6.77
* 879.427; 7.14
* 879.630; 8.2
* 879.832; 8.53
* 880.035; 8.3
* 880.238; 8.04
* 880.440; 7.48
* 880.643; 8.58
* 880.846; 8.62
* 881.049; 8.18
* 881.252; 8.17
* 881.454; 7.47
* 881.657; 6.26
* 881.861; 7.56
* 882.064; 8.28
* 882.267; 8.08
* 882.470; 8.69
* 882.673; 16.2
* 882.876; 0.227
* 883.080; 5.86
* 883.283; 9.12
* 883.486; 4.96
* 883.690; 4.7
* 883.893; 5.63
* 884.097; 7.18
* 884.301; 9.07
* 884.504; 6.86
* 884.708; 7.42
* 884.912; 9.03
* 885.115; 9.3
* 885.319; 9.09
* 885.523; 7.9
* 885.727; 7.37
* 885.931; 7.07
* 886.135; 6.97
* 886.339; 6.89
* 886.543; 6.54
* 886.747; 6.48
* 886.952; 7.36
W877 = 0.23 nm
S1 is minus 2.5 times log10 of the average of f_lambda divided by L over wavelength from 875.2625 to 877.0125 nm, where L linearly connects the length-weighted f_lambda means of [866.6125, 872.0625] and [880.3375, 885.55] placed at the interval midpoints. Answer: 0.19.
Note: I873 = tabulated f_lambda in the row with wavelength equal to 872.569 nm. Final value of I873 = 7.44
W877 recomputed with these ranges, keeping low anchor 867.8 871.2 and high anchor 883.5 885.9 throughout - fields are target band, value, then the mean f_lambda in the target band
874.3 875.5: 0.13 nm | 6.7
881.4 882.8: -0.25 nm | 8.82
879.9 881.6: -0.13 nm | 8.07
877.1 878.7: 0.06 nm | 7.21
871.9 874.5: -0.16 nm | 7.99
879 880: -0.03 nm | 7.75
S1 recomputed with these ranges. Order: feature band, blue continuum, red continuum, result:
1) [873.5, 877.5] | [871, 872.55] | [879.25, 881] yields 0.18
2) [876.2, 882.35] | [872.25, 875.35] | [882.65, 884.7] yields -0.06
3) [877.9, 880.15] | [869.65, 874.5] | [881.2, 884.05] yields -0.04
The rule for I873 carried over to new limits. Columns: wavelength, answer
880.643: 8.58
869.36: 8.19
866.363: 8.21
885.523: 7.9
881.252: 8.17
